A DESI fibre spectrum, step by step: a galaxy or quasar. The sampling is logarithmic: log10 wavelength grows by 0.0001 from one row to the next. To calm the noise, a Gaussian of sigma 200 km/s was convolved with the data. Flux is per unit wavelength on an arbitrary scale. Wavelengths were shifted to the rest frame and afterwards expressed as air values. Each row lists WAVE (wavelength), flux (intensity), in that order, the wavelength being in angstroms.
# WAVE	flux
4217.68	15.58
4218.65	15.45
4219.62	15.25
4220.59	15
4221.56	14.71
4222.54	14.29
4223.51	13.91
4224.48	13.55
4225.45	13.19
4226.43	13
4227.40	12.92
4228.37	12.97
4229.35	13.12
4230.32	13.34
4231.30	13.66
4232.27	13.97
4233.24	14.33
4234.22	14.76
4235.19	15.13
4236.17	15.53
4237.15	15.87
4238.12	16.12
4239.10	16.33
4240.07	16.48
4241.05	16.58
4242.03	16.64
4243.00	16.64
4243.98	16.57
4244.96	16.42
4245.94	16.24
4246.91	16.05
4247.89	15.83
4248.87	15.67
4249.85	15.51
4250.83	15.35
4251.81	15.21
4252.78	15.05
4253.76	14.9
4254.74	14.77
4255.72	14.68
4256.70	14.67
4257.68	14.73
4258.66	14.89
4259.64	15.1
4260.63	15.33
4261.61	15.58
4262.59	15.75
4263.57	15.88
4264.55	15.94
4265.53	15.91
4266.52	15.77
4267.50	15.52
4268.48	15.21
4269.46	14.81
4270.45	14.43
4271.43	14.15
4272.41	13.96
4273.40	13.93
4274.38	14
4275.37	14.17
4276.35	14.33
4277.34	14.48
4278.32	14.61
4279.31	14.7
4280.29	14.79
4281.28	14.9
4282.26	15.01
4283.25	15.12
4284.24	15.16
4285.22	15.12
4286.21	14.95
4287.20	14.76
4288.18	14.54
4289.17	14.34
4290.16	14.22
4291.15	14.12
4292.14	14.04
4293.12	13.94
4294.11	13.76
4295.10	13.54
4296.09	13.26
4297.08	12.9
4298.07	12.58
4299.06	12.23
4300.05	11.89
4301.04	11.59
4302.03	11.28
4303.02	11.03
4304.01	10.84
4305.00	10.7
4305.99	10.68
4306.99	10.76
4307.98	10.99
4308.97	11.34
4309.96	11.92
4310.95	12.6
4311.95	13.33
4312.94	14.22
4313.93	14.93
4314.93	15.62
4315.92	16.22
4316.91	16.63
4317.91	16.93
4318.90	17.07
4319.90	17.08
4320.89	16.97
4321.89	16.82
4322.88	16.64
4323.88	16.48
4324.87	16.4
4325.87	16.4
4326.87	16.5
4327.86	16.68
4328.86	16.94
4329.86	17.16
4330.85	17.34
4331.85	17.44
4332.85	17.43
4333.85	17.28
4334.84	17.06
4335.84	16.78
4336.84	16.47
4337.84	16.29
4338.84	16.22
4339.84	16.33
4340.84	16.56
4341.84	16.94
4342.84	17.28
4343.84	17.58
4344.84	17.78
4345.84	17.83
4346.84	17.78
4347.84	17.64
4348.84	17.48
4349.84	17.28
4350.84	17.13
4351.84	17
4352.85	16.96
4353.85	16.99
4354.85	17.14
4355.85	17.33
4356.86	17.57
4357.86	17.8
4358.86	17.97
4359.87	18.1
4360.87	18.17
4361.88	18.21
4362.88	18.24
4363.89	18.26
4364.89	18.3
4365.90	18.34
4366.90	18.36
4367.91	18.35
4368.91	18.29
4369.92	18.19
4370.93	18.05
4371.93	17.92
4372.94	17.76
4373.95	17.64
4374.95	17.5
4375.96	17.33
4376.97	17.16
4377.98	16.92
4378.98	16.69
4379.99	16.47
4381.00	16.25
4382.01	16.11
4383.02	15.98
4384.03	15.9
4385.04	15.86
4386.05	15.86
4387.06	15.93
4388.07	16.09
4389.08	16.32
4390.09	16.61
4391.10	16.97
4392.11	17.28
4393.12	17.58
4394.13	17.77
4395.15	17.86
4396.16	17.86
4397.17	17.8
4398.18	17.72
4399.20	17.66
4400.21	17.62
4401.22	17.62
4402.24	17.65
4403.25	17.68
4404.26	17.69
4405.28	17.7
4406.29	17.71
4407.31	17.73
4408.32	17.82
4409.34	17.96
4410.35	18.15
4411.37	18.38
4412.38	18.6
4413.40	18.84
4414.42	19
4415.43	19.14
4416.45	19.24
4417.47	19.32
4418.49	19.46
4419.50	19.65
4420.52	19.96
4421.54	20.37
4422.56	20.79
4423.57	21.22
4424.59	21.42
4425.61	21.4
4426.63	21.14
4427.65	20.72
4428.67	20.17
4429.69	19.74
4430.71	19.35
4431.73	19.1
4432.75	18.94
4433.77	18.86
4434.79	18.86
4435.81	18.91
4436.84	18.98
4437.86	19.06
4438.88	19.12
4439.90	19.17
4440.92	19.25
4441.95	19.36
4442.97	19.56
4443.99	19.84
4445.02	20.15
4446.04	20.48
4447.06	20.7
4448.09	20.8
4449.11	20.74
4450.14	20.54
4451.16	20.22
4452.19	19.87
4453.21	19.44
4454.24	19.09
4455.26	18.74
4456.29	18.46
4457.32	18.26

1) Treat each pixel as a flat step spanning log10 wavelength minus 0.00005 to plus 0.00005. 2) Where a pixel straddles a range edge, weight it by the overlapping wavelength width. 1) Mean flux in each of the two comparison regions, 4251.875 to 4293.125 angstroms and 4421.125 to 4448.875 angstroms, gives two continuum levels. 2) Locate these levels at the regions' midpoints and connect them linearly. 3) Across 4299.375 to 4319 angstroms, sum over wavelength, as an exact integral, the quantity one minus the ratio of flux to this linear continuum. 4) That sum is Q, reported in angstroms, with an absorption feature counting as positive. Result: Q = 3.8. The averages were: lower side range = 14.8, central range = 12.9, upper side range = 19.9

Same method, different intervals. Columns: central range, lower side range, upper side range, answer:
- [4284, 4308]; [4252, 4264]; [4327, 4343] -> 4.54 angstroms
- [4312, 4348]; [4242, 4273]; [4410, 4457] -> 0.90 angstroms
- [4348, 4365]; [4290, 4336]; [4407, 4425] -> -1.12 angstroms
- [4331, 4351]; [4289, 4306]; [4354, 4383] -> -1.85 angstroms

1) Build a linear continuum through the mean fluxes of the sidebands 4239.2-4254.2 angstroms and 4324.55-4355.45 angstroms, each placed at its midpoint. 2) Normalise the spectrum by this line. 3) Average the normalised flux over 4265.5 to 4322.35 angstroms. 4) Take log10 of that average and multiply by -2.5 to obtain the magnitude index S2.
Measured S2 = 0.18 mag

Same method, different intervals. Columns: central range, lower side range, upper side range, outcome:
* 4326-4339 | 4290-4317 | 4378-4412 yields -0.188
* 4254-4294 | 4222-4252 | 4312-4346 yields 0.062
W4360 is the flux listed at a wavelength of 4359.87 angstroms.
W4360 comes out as 18.1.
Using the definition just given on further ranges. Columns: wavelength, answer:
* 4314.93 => 15.62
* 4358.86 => 17.97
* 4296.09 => 13.26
